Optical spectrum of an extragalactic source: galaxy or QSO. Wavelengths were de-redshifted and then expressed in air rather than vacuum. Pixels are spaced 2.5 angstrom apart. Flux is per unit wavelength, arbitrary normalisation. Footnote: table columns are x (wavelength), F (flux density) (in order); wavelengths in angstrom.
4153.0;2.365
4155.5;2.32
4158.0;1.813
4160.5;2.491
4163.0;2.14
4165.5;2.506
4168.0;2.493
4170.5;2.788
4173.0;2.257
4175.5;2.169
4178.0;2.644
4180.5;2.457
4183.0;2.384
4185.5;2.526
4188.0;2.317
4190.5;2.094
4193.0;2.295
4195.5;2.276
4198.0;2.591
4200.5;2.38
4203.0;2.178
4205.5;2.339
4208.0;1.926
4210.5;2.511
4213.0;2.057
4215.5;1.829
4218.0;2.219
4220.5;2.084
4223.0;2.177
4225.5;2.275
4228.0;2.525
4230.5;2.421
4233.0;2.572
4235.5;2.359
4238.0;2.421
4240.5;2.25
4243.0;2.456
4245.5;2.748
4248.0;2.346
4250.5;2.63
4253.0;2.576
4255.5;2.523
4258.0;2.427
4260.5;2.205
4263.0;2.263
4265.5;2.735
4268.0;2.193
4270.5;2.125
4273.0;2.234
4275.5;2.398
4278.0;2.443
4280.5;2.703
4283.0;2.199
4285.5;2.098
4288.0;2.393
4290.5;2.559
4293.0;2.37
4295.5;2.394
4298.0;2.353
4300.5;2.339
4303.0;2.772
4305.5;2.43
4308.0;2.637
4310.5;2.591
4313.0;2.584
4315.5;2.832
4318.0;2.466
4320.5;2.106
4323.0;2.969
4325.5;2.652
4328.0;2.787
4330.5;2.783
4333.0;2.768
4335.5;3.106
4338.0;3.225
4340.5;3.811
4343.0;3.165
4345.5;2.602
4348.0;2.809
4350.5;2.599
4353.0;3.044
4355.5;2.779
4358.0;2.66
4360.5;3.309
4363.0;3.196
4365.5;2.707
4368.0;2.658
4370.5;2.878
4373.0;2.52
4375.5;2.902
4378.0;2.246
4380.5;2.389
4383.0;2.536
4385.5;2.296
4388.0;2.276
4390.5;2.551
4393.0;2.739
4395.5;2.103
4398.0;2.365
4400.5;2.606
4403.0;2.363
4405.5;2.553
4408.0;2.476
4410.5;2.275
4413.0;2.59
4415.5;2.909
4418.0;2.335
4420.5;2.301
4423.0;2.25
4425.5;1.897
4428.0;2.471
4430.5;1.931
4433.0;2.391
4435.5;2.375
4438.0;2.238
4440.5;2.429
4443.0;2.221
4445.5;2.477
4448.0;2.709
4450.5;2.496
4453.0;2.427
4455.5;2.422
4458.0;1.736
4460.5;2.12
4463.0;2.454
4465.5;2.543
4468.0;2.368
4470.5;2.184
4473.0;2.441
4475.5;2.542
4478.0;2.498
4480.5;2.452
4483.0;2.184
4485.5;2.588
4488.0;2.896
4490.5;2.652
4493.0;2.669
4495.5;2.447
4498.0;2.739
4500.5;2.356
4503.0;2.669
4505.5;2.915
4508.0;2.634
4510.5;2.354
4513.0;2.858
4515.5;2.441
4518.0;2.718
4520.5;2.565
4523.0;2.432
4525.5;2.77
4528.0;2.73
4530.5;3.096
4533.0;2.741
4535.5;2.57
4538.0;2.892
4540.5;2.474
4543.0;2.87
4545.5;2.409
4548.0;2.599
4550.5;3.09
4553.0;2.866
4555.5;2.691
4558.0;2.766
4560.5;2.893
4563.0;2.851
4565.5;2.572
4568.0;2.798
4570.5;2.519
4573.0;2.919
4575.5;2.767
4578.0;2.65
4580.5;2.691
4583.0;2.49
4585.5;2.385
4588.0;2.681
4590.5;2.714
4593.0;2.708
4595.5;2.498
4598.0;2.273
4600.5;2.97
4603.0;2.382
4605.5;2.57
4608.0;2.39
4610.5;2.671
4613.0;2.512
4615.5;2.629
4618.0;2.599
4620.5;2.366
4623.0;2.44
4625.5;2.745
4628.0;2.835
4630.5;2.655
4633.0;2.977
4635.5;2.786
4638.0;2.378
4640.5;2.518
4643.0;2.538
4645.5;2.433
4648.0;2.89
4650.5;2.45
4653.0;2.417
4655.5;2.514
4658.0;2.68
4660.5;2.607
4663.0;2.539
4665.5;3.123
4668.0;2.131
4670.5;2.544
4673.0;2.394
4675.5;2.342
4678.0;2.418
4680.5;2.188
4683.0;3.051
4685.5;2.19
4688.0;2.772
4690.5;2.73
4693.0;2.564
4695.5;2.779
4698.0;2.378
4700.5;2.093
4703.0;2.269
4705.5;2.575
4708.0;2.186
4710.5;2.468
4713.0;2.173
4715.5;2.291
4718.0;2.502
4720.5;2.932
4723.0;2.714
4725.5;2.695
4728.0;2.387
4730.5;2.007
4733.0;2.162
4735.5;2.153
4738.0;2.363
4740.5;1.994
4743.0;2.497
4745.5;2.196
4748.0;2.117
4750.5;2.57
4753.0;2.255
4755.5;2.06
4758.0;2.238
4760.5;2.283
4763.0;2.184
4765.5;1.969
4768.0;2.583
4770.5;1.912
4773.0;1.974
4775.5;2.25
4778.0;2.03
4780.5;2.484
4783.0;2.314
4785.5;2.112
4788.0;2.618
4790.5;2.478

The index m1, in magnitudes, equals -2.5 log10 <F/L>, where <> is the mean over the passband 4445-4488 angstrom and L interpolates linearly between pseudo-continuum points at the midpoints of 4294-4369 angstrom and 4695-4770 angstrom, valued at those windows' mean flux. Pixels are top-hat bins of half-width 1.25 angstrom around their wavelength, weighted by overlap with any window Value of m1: 0.09 mag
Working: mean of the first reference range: 2.77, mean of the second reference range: 2.33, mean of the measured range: 2.4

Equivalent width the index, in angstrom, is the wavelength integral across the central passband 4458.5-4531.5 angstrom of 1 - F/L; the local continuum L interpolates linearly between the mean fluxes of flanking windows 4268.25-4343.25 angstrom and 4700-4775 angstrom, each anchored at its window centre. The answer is -2.6 angstrom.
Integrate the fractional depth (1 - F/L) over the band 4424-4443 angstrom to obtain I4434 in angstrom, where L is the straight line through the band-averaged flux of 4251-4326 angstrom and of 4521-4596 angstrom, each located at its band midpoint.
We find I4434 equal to 2.5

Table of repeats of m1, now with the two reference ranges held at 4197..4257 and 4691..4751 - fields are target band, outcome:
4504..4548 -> -0.13 mag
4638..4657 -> -0.07 mag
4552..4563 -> -0.18 mag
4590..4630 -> -0.09 mag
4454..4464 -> 0.09 mag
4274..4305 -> -0.03 mag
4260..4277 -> 0.02 mag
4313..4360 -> -0.20 mag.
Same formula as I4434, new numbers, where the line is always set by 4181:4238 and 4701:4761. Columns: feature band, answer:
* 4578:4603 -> -2.9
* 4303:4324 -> -2.6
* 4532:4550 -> -2.7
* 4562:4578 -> -2.8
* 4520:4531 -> -1.8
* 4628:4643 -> -2.2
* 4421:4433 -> 0.7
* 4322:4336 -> -3.2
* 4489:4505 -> -2.0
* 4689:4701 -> -1.1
